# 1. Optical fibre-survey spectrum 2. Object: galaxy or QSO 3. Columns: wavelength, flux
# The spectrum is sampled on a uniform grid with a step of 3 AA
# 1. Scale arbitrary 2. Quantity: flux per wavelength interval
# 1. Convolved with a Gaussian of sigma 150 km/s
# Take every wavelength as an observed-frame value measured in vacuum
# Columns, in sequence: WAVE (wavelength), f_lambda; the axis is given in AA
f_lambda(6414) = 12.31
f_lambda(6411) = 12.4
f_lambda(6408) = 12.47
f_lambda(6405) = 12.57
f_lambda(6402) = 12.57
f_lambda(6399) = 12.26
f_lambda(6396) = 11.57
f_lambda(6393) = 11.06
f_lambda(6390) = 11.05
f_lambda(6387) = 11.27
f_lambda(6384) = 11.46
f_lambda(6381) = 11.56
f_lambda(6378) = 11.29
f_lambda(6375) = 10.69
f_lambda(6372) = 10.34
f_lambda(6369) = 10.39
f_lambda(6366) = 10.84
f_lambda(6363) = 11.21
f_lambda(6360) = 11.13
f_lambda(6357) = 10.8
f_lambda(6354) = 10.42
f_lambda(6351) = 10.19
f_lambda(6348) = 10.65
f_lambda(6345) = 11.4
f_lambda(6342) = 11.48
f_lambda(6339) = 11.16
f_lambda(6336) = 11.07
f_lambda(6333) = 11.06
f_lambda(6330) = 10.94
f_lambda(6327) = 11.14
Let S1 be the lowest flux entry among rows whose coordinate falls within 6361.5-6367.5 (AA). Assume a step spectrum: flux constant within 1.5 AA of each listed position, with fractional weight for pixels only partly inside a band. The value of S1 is 10.84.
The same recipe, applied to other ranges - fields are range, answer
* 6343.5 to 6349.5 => 10.65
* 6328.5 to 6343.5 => 10.94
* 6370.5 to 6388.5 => 10.34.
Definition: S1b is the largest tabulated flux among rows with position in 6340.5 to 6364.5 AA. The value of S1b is 11.48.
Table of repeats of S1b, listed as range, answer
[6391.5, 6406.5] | 12.57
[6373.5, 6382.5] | 11.56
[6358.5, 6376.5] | 11.21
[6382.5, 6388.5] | 11.46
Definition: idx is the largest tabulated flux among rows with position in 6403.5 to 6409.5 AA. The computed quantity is 12.57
